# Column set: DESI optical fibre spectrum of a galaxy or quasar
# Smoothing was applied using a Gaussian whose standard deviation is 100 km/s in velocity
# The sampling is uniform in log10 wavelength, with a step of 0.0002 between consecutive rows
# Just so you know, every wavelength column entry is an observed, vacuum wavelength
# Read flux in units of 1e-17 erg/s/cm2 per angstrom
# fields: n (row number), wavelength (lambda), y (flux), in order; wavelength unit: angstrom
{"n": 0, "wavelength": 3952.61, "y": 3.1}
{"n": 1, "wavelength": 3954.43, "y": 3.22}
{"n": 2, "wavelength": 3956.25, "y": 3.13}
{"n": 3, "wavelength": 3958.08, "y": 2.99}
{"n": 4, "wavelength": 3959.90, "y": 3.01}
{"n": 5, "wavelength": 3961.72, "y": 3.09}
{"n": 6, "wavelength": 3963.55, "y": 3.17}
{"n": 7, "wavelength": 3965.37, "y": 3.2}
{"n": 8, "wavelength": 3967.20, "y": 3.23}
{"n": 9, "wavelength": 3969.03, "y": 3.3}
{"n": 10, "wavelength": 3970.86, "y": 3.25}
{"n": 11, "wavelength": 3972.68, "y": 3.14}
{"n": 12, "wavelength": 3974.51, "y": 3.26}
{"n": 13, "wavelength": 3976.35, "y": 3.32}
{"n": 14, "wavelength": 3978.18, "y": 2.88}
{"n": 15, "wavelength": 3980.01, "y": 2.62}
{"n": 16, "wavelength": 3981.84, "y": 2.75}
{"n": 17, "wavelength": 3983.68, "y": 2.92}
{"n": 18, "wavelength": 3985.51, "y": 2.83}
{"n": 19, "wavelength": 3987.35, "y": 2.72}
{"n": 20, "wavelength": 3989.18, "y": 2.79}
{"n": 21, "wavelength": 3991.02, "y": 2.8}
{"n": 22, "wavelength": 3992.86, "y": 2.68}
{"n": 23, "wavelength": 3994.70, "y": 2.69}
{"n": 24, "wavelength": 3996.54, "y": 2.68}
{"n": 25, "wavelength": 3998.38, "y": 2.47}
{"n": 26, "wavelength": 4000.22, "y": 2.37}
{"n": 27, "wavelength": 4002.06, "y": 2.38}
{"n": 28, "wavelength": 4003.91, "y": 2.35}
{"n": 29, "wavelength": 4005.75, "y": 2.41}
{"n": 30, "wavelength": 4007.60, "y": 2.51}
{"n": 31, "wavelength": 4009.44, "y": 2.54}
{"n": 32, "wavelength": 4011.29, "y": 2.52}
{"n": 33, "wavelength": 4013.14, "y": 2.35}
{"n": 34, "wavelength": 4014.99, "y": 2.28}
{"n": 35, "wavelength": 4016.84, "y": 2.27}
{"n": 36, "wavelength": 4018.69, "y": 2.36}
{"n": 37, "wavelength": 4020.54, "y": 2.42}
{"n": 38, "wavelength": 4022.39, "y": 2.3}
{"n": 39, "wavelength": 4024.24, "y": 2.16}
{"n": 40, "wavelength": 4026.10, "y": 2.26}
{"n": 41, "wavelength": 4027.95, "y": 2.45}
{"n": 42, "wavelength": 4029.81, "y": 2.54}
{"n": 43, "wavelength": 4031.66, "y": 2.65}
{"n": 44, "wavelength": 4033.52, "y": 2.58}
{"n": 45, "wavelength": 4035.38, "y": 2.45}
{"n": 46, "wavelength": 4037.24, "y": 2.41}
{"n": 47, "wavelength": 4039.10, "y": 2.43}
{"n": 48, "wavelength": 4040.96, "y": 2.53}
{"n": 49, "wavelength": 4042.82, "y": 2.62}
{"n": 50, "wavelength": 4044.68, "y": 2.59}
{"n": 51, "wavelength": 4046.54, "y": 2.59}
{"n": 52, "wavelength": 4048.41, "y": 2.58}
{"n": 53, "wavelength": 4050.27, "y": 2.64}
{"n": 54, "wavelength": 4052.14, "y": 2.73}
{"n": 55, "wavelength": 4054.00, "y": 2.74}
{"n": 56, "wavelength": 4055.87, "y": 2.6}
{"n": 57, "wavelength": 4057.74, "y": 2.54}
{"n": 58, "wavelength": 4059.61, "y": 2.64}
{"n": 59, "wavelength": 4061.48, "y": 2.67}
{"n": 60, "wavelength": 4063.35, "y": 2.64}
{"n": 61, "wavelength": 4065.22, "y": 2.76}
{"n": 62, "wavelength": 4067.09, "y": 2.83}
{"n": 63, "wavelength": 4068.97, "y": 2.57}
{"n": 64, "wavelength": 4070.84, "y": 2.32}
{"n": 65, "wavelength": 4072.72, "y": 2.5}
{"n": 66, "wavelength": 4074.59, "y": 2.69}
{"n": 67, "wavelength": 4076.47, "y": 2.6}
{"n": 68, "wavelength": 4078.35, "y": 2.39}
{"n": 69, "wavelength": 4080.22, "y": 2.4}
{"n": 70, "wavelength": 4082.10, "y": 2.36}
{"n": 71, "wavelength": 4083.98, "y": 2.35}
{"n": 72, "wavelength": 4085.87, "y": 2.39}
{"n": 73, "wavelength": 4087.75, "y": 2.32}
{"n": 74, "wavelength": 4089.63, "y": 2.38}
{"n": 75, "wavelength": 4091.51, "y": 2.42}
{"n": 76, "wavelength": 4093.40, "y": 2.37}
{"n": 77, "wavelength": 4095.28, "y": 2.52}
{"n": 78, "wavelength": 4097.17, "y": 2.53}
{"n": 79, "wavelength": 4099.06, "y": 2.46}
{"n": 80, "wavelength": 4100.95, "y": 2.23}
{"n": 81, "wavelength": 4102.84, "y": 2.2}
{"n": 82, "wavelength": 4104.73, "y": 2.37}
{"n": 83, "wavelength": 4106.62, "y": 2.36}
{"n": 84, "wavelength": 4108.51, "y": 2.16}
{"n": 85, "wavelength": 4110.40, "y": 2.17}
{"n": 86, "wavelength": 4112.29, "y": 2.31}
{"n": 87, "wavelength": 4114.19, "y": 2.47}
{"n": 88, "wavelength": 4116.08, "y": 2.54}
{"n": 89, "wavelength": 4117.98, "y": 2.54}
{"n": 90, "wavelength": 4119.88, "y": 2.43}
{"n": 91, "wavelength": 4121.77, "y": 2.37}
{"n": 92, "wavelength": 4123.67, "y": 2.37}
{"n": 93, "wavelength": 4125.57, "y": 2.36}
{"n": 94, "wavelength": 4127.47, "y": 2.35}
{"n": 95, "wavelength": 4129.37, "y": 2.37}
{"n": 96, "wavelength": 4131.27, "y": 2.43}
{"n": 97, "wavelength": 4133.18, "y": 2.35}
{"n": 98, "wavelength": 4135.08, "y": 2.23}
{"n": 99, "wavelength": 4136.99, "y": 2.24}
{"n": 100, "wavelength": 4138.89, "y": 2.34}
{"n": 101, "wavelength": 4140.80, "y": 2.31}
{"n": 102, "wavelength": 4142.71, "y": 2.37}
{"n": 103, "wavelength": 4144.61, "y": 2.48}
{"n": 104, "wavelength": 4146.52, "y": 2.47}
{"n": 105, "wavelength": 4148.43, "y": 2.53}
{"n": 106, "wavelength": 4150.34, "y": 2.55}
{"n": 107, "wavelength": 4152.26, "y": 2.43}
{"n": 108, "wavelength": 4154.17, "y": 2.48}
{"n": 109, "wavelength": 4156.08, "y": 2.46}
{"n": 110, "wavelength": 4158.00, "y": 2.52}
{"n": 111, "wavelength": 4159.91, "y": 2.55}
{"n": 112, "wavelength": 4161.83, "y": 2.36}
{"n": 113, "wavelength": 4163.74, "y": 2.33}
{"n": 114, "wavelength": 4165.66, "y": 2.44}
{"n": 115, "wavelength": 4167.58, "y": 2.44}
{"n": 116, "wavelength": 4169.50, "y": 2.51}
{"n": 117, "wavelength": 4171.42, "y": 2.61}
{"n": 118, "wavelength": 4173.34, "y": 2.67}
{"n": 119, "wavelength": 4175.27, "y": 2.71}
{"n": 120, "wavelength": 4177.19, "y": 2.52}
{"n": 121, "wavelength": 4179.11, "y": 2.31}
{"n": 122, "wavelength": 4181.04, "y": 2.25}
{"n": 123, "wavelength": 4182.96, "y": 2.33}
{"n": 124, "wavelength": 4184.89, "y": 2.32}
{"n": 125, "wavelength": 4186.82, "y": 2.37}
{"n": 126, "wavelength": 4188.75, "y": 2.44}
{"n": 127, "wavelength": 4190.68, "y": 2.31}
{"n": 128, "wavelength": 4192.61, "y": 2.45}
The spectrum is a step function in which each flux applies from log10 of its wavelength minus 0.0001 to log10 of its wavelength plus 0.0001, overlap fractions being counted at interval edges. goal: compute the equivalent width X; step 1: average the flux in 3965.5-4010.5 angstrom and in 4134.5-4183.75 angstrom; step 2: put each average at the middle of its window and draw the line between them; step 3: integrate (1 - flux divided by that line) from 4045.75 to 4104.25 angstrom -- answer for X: 2.29 angstrom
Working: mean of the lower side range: 2.79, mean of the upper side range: 2.44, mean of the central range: 2.51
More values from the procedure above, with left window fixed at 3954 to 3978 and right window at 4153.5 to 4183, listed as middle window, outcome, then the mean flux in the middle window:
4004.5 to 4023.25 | 3.8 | 2.4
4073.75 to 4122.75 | 5.7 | 2.4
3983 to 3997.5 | 1.5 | 2.76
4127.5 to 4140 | 1.3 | 2.33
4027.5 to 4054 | 3.1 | 2.57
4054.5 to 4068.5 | 0.8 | 2.67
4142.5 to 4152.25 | 0.2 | 2.48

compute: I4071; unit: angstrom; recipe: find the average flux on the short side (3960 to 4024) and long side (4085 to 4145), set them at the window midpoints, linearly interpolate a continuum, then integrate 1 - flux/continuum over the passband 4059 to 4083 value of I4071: -0.7 angstrom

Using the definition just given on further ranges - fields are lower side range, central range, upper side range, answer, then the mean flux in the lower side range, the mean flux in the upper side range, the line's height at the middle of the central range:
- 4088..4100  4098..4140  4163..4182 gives 1.79 angstrom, 2.44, 2.48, 2.45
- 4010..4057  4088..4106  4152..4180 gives 0.75 angstrom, 2.48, 2.49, 2.49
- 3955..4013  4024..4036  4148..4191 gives 1.23 angstrom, 2.83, 2.45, 2.74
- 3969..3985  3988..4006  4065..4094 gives 2.17 angstrom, 3.03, 2.47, 2.92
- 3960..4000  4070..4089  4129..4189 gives 1.59 angstrom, 2.93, 2.43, 2.65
